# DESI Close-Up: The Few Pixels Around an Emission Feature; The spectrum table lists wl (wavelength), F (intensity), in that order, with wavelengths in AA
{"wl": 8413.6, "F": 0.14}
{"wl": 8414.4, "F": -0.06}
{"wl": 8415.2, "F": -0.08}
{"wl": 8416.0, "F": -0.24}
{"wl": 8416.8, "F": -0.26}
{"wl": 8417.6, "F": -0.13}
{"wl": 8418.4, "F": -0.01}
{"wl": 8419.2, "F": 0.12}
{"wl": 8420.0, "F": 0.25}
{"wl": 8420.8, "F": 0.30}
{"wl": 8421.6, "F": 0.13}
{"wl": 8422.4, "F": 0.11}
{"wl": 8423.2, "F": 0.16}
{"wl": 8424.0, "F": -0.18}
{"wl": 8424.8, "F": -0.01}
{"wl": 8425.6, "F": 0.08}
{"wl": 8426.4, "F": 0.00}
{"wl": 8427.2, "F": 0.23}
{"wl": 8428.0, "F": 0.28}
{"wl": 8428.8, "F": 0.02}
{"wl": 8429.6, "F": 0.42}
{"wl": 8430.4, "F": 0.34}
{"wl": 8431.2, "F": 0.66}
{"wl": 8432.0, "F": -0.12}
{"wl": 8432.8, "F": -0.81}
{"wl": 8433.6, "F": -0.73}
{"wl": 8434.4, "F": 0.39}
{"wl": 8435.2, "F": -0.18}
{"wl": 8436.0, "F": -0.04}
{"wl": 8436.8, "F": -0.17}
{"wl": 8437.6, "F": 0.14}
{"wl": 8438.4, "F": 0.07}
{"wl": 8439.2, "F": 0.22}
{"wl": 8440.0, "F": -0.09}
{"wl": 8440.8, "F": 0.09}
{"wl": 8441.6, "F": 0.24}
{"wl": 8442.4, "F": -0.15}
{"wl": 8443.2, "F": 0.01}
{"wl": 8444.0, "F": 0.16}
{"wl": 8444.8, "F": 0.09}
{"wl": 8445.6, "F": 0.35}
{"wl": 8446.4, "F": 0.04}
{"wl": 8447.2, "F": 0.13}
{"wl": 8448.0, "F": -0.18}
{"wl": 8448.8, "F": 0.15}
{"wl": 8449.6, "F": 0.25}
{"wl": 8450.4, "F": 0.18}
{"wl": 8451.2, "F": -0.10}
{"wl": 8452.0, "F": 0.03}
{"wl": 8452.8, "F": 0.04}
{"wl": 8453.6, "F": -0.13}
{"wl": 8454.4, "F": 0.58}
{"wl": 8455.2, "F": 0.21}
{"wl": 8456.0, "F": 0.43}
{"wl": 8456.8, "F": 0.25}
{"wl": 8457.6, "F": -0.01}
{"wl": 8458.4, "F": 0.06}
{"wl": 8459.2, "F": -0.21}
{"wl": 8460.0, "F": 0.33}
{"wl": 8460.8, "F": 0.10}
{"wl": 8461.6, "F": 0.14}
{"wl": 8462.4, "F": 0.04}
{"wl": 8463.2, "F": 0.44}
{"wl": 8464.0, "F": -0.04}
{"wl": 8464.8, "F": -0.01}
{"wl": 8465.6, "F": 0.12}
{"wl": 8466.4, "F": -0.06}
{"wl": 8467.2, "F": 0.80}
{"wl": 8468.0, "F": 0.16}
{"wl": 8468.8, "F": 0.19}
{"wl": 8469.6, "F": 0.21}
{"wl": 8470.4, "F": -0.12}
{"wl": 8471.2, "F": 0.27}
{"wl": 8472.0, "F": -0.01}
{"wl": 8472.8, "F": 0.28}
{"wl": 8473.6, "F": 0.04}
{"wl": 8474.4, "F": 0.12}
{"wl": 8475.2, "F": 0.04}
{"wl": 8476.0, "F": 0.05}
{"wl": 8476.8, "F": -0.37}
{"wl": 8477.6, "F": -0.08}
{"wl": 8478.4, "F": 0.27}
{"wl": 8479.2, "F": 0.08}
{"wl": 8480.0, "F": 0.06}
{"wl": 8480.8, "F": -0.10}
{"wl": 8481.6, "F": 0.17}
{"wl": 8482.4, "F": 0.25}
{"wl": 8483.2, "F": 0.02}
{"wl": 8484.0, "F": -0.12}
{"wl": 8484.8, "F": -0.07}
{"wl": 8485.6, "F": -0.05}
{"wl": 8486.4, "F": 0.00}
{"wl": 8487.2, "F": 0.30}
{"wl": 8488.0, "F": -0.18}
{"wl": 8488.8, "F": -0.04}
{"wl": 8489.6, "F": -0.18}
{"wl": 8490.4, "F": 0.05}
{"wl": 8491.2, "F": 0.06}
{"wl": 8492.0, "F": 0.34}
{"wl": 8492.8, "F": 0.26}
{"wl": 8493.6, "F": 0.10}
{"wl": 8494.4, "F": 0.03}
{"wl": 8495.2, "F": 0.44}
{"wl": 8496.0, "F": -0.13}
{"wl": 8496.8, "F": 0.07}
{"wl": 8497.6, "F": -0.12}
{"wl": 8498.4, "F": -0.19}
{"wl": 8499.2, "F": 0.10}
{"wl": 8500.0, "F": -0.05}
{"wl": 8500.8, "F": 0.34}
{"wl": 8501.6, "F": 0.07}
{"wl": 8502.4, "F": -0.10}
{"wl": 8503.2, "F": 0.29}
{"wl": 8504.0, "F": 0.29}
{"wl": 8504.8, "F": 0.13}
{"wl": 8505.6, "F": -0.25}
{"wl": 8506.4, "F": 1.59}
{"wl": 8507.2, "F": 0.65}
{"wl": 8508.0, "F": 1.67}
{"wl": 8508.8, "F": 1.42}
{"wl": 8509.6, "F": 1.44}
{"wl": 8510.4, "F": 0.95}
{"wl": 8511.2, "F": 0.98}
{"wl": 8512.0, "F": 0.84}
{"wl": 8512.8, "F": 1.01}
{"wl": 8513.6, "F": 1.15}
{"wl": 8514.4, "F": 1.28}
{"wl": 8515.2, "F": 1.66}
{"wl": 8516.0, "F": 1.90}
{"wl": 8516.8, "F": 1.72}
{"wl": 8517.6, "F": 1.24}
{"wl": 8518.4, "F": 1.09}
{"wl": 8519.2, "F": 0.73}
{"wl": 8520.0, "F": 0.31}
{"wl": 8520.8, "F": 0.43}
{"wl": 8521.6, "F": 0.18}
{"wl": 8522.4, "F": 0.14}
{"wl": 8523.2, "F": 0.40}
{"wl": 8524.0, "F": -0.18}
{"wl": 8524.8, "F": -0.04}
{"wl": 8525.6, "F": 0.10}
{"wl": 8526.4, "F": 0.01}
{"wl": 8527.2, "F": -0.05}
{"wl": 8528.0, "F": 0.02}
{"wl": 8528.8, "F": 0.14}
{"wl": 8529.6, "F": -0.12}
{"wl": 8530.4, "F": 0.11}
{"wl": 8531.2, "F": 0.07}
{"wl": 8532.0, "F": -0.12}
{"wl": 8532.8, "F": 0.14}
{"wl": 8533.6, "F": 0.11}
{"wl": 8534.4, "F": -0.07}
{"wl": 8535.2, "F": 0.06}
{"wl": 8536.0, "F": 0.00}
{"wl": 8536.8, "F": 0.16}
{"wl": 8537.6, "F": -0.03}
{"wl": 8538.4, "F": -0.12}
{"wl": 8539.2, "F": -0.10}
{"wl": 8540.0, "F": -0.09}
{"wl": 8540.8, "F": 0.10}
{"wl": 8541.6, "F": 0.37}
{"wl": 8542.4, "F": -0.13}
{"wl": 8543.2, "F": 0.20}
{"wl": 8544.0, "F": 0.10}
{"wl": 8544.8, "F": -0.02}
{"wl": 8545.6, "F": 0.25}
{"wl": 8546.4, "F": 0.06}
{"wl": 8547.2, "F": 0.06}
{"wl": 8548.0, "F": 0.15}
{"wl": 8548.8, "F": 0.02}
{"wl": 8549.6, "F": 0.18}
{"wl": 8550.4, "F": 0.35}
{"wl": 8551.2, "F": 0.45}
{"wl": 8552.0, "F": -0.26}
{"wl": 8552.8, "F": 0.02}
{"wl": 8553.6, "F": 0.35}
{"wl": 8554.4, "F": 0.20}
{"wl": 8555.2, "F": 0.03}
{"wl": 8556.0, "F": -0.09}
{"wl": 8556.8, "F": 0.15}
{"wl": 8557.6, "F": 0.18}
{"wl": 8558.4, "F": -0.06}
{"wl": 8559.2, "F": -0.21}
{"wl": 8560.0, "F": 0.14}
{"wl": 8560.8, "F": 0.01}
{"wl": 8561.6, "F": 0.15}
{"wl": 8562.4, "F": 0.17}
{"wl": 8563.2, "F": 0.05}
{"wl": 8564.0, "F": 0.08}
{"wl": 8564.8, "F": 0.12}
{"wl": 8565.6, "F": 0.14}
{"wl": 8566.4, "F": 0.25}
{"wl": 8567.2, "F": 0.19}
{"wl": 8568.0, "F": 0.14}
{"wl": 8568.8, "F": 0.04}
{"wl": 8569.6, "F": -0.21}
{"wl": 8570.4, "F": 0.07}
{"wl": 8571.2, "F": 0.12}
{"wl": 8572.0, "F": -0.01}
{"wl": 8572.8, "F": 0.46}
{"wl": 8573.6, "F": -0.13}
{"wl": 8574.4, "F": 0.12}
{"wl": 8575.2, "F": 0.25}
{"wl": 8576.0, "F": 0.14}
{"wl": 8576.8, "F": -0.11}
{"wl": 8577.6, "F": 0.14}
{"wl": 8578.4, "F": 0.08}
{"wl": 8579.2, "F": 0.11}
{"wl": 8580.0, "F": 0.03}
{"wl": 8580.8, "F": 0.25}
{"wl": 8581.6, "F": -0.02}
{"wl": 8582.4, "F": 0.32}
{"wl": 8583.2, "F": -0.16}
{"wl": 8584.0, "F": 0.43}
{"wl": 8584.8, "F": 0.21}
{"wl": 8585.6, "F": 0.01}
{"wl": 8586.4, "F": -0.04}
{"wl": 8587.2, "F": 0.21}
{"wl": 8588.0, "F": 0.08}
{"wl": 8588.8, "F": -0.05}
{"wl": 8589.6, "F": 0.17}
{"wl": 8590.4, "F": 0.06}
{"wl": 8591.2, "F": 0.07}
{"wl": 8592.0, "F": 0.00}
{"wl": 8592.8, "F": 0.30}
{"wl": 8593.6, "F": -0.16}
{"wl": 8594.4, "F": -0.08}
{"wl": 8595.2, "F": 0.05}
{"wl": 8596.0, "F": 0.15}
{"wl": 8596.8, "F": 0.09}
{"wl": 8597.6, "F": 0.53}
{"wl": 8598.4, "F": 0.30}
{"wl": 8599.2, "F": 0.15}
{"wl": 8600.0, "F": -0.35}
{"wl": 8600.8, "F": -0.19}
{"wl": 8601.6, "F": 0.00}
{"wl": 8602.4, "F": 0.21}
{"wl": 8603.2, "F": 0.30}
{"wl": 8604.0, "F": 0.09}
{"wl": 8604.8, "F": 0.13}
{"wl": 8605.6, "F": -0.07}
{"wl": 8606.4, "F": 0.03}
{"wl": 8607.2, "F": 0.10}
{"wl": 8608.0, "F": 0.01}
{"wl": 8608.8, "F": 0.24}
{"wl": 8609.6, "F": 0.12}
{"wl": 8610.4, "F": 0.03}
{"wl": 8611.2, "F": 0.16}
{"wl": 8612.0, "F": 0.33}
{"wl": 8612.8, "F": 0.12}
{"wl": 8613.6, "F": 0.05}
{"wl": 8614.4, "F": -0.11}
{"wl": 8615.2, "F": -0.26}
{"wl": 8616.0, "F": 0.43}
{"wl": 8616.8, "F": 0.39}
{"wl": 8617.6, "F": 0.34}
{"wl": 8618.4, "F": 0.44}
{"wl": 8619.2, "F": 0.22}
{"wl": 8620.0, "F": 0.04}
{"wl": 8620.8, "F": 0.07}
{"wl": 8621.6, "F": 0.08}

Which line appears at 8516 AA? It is [O II] 3727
